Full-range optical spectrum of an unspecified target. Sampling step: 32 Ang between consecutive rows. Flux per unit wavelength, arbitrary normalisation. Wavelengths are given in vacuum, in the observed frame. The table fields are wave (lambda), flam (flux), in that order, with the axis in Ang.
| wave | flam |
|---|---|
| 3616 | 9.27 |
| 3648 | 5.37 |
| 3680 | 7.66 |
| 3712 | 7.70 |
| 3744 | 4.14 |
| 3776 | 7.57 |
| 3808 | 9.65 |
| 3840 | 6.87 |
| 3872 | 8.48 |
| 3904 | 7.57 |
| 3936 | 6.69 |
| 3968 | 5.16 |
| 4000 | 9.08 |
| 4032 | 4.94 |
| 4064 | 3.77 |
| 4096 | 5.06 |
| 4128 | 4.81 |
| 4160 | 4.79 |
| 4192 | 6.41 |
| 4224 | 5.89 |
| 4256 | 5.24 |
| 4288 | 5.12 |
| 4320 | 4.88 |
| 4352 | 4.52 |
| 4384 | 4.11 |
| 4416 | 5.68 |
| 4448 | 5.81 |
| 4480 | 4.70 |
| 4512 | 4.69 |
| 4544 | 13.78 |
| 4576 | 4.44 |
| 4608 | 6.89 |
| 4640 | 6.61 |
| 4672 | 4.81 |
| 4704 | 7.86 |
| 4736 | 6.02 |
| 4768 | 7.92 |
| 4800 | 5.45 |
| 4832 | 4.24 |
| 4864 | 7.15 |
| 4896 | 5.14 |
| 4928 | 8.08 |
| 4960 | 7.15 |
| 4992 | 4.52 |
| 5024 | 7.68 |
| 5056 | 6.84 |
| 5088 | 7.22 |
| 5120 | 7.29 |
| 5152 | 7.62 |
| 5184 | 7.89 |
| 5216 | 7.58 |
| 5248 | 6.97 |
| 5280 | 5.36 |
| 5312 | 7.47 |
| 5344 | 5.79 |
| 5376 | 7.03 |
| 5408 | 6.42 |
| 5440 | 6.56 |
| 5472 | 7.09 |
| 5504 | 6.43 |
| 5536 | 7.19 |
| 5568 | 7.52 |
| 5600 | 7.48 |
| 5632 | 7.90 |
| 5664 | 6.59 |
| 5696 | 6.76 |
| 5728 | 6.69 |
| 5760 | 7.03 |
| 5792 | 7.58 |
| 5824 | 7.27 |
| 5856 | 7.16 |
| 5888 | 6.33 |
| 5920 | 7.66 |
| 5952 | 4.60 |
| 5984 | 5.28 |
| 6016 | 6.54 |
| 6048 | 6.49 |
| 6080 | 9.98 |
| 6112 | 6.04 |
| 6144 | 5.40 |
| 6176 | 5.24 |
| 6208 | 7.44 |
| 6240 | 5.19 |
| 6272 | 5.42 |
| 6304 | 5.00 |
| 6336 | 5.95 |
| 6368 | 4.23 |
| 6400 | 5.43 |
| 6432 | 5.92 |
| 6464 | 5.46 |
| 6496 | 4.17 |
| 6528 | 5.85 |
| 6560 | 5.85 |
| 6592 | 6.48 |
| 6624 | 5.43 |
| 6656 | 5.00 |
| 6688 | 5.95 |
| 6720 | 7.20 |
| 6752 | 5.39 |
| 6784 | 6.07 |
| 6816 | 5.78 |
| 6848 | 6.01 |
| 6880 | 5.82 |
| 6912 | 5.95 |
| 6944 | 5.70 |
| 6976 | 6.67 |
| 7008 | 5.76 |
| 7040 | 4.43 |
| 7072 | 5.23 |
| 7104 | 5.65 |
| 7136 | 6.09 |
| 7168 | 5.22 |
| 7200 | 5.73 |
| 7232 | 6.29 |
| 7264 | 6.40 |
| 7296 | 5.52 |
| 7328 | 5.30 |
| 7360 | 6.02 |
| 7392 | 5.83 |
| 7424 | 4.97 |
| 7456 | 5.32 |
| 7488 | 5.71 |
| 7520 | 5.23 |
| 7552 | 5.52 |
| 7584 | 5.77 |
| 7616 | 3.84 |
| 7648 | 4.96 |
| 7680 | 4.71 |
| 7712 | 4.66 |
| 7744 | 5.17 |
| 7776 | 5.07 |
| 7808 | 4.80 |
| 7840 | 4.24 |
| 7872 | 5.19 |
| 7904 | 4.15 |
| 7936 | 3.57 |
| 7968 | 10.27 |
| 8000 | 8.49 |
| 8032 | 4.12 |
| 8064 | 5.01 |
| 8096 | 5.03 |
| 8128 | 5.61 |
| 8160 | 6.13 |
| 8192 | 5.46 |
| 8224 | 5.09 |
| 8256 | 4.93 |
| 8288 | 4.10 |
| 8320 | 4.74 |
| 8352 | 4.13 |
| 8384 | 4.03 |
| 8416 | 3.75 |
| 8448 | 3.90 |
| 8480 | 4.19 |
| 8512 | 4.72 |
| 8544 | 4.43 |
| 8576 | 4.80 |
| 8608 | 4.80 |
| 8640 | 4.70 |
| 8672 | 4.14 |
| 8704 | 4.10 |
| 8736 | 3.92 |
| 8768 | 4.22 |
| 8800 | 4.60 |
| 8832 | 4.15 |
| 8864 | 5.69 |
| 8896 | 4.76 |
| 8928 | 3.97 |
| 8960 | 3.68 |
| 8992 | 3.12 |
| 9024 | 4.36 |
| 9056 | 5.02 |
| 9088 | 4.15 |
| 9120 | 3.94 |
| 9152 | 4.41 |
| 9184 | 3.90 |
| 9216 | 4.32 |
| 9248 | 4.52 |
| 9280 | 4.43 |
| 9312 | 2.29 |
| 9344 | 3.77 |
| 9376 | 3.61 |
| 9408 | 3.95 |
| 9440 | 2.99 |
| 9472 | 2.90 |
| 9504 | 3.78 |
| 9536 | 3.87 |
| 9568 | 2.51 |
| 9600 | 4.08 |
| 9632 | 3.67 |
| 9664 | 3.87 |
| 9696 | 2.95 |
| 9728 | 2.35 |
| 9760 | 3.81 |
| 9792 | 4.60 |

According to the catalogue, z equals 0.22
